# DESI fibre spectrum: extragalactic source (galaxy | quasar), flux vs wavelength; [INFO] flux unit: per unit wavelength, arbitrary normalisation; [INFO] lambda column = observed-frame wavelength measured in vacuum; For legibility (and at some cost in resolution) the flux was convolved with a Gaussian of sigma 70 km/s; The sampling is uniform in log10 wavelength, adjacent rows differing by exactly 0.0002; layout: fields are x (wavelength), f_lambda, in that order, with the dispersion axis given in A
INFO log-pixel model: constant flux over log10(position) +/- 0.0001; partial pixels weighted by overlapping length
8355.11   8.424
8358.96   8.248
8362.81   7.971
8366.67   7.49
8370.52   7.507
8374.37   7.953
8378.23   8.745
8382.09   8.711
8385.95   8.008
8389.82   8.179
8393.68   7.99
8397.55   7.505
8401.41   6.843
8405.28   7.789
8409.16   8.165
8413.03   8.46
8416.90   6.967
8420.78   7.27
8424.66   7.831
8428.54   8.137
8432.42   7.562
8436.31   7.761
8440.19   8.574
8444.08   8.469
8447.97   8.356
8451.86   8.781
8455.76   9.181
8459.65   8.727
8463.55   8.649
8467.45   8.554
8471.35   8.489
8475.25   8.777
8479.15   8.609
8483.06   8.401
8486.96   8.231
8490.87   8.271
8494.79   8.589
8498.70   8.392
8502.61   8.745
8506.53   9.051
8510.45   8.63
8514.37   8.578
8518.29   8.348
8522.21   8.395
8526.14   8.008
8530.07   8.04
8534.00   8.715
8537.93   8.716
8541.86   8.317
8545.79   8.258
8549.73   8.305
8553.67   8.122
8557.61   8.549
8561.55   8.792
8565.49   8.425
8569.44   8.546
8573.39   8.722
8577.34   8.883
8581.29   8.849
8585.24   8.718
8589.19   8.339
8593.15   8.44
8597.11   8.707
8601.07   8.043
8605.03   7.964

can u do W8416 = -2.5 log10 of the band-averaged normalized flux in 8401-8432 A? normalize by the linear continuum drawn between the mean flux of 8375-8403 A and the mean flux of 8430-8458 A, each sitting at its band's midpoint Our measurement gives 0.07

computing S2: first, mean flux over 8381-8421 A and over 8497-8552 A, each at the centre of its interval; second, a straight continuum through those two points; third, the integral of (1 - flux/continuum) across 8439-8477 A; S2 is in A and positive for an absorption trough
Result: -2.55 A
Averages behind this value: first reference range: 7.81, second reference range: 8.46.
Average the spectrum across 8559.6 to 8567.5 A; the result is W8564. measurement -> 8.61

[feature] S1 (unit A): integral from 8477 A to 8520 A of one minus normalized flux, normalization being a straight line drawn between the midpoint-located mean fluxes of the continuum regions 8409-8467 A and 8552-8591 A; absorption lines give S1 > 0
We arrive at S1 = -0.8 A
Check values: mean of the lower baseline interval 8.2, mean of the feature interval 8.53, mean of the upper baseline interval 8.6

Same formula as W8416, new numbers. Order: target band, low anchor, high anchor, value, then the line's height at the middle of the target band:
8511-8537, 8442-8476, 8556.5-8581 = 0.037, 8.67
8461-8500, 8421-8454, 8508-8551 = -0.031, 8.26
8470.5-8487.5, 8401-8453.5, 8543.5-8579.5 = -0.047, 8.17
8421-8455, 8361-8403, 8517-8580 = -0.010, 8.09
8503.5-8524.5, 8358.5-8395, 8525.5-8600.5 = -0.027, 8.39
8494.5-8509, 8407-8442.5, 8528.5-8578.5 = -0.060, 8.24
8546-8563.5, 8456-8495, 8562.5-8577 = 0.023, 8.6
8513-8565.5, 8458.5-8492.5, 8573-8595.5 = 0.026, 8.6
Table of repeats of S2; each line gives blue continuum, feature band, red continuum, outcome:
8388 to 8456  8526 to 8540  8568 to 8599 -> 0.03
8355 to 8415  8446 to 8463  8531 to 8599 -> -1.14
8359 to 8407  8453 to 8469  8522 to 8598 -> -1.22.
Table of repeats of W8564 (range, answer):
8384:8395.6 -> 8.06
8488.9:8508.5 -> 8.61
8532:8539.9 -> 8.72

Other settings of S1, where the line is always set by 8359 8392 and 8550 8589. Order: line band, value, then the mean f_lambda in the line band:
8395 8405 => 1.01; 7.33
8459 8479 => -0.72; 8.63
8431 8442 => 0.35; 7.98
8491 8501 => -0.07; 8.46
